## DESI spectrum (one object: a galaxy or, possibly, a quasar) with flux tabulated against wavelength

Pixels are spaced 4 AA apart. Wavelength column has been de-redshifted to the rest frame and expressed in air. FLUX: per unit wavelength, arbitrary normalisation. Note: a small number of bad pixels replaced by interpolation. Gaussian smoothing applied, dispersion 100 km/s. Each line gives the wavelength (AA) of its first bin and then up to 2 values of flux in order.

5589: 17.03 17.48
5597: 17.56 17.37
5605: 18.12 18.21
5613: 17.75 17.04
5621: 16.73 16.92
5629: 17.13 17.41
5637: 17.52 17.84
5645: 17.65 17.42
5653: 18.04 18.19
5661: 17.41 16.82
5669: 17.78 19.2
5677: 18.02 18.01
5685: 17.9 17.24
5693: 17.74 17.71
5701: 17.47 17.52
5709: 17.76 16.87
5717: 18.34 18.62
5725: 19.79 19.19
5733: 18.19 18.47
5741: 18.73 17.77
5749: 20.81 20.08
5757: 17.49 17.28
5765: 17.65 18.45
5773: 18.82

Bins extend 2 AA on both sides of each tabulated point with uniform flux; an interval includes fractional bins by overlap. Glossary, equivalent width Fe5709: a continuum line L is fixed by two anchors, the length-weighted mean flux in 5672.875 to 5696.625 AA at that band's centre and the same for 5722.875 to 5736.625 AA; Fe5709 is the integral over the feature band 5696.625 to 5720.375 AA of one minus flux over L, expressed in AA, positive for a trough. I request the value 1.04 AA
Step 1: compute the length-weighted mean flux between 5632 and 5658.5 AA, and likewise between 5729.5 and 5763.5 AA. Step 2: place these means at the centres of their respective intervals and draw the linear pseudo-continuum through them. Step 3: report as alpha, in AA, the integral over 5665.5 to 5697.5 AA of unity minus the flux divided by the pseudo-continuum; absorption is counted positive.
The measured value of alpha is 0.2 AA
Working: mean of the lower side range 17.7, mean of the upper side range 18.6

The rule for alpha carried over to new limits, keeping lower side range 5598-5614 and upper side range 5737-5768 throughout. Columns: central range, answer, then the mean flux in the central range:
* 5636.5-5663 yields 0.47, 17.7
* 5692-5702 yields 0.34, 17.6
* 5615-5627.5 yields 0.71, 16.9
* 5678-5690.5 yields 0.31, 17.8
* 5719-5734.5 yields -0.47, 19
